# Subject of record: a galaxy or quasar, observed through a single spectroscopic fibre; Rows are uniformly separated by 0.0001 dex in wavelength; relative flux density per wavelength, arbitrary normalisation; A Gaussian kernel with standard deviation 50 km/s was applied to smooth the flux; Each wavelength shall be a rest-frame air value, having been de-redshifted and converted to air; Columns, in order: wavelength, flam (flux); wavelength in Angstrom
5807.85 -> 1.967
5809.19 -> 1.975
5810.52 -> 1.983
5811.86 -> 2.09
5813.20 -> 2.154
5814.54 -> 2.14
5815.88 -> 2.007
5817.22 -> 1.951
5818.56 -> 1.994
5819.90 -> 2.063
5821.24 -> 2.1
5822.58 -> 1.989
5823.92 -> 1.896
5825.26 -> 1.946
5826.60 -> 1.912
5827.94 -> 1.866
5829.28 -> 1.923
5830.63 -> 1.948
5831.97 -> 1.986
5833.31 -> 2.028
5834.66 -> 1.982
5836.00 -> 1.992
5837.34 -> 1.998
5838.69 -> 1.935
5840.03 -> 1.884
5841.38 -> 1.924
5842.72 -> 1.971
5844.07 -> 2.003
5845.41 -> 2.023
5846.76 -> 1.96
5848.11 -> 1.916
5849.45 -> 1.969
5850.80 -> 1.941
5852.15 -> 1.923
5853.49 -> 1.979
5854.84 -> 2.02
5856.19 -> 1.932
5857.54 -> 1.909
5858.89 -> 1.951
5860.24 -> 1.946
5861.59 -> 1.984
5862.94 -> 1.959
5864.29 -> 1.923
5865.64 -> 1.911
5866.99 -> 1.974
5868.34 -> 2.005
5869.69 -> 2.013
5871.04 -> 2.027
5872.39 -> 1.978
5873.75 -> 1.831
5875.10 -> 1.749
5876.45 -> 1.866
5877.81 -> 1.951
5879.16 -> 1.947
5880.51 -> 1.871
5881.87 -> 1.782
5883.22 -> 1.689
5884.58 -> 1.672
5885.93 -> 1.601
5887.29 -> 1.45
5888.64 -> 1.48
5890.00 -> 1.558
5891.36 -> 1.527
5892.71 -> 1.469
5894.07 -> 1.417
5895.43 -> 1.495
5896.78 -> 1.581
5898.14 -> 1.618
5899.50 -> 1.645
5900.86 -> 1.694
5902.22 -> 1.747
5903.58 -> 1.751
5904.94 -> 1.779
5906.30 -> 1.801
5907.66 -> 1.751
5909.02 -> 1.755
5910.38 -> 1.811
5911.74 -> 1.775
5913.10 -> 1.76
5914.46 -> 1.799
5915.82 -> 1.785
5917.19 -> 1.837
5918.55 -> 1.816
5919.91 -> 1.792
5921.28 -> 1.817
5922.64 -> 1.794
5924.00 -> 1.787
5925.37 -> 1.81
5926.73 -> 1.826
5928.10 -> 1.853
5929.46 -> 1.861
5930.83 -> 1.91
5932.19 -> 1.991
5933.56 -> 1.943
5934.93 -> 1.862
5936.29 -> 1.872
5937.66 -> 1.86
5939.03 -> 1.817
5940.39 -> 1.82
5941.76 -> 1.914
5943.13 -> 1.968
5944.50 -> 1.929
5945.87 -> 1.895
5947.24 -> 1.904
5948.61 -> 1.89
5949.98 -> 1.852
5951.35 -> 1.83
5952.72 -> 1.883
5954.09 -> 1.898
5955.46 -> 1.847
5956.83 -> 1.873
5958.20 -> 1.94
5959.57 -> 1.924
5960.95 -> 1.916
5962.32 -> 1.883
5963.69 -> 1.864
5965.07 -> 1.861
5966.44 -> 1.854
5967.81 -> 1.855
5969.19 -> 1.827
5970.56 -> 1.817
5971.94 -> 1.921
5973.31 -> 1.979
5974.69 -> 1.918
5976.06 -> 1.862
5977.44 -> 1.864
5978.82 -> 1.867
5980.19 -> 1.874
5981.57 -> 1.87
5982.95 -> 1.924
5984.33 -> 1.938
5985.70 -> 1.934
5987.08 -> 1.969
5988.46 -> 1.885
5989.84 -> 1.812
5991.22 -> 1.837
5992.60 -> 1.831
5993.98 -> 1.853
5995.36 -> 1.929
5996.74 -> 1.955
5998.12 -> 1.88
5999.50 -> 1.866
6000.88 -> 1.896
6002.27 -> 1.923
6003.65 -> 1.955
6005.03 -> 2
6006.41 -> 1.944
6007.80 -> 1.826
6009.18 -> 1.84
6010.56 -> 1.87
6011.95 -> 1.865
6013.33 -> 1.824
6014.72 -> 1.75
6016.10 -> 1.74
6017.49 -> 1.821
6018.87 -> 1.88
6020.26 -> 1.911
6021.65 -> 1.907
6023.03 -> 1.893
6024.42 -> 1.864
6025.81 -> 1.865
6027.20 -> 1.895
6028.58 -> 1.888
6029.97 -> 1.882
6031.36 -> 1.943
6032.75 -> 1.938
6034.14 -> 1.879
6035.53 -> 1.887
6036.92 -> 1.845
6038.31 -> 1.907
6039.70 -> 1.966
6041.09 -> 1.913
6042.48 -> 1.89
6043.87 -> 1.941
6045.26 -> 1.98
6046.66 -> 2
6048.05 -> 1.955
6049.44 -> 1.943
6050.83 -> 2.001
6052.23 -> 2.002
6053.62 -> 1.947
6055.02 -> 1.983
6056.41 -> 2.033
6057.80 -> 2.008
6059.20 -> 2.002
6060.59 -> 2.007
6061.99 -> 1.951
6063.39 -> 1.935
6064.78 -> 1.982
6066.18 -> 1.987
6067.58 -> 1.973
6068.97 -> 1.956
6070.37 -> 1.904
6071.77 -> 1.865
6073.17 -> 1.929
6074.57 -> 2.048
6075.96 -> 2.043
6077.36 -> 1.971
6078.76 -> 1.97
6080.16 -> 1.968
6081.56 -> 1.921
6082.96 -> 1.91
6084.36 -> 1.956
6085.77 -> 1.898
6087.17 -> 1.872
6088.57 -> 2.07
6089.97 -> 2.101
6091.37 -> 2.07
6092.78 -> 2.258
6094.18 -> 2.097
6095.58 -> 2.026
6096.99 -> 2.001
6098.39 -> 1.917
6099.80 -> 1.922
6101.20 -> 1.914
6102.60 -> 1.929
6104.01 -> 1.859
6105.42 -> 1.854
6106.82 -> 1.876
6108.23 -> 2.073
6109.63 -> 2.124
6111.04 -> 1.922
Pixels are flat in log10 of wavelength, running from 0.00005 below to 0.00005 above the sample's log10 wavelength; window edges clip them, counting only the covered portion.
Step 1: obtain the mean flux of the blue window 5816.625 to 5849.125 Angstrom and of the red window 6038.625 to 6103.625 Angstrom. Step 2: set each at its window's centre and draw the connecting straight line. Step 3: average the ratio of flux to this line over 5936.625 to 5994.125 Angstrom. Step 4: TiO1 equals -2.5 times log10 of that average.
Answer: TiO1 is 0.05 mag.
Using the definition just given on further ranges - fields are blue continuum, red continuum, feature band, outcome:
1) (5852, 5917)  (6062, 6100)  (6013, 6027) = 0.04 mag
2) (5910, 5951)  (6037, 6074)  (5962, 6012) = 0.01 mag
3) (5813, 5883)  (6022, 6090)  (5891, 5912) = 0.17 mag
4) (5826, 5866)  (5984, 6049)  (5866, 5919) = 0.11 mag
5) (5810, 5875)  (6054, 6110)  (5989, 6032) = 0.06 mag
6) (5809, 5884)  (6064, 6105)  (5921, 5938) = 0.06 mag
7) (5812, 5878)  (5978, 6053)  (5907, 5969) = 0.04 mag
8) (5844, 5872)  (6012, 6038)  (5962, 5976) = 0.01 mag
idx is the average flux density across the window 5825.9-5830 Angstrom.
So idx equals 1.9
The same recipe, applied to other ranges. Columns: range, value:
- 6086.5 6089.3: 1.98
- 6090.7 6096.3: 2.11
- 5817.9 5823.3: 2.04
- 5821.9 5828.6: 1.92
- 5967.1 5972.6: 1.85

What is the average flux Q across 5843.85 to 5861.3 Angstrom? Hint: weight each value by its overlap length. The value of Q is 1.96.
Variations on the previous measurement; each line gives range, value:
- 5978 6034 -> 1.88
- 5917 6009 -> 1.88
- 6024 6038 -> 1.89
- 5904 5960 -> 1.85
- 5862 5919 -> 1.76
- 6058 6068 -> 1.98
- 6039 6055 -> 1.96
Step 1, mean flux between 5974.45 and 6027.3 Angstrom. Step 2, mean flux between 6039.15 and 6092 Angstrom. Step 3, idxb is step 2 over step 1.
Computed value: 1.0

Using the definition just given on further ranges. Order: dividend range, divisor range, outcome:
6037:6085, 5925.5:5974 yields 1.04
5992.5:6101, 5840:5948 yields 1.06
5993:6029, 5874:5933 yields 1.08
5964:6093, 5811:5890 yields 1.00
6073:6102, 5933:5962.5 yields 1.06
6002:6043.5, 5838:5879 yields 0.97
